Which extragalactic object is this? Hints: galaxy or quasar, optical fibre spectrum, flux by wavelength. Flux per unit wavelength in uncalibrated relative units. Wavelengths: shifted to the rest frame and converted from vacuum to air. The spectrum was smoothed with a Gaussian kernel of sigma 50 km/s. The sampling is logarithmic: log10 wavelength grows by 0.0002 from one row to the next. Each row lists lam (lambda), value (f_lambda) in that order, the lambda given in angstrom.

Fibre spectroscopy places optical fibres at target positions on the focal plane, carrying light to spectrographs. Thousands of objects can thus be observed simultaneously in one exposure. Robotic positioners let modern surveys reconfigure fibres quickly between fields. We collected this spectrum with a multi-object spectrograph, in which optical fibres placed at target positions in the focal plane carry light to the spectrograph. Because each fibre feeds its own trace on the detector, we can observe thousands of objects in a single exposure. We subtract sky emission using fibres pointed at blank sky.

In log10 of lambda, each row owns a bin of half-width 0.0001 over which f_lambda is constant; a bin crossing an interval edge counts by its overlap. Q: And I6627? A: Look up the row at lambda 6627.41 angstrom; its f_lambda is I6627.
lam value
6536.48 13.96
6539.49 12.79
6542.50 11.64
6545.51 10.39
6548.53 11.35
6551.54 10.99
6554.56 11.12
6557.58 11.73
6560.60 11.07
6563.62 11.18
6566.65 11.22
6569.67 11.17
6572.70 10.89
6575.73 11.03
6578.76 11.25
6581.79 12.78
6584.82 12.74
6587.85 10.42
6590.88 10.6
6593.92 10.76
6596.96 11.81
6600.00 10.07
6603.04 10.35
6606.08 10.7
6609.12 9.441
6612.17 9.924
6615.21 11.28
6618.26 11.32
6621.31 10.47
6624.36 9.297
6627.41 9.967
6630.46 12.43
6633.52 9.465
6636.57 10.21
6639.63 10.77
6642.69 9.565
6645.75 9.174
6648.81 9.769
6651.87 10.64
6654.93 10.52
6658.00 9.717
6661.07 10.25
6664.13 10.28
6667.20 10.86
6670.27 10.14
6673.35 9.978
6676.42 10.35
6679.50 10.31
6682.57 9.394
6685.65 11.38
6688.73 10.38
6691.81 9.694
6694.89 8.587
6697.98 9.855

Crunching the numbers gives 9.967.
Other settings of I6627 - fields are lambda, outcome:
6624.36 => 9.297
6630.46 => 12.43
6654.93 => 10.52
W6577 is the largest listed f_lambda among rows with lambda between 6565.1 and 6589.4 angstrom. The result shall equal 12.78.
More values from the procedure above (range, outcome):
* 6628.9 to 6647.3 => 12.43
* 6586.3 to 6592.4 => 10.6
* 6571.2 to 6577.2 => 11.03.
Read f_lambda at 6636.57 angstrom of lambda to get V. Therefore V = 10.21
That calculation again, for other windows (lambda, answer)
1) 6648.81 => 9.769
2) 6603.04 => 10.35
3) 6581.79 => 12.78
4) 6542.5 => 11.64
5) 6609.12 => 9.441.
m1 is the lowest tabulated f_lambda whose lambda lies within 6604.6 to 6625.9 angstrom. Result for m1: 9.297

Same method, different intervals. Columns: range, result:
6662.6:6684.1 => 9.394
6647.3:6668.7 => 9.717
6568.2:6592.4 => 10.42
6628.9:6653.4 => 9.174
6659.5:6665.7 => 10.25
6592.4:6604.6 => 10.07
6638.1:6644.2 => 9.565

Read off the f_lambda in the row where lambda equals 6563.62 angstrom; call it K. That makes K 11.18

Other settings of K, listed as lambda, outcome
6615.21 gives 11.28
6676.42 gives 10.35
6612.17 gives 9.924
